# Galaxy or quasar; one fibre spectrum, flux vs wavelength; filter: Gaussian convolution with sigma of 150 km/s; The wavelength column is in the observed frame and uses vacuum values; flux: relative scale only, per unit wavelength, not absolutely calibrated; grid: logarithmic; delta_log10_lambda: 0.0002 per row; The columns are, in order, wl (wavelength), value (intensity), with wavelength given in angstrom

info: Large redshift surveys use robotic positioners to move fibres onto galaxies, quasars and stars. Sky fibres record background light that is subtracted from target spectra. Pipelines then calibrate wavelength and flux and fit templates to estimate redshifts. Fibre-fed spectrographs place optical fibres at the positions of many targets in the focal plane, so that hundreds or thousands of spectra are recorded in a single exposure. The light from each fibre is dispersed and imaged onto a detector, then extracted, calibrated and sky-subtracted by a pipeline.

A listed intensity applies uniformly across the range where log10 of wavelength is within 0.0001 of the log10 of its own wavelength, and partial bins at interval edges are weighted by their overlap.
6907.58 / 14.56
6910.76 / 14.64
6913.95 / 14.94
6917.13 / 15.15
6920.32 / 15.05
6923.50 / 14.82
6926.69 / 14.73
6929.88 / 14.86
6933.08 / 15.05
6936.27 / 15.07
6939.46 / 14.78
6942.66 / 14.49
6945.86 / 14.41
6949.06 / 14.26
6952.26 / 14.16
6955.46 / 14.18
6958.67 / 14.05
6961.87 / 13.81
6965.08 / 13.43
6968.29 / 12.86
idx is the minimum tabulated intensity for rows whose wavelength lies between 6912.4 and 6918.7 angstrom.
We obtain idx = 14.94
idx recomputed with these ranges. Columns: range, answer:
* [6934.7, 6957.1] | 14.16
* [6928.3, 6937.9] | 14.86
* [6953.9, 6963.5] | 13.81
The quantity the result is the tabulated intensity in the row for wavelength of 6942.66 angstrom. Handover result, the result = 14.49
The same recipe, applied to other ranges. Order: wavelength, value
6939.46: 14.78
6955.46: 14.18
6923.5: 14.82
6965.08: 13.43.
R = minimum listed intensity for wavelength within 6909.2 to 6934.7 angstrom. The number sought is 14.64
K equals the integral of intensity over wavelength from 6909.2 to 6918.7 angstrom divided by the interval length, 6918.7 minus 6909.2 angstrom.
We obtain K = 14.9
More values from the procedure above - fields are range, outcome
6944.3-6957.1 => 14.2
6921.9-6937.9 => 14.9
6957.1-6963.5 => 13.9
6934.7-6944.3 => 14.8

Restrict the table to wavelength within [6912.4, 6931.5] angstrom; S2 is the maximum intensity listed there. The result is 15.15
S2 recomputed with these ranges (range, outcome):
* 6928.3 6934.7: 15.05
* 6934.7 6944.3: 15.07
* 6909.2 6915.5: 14.94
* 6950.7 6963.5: 14.18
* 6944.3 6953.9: 14.41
